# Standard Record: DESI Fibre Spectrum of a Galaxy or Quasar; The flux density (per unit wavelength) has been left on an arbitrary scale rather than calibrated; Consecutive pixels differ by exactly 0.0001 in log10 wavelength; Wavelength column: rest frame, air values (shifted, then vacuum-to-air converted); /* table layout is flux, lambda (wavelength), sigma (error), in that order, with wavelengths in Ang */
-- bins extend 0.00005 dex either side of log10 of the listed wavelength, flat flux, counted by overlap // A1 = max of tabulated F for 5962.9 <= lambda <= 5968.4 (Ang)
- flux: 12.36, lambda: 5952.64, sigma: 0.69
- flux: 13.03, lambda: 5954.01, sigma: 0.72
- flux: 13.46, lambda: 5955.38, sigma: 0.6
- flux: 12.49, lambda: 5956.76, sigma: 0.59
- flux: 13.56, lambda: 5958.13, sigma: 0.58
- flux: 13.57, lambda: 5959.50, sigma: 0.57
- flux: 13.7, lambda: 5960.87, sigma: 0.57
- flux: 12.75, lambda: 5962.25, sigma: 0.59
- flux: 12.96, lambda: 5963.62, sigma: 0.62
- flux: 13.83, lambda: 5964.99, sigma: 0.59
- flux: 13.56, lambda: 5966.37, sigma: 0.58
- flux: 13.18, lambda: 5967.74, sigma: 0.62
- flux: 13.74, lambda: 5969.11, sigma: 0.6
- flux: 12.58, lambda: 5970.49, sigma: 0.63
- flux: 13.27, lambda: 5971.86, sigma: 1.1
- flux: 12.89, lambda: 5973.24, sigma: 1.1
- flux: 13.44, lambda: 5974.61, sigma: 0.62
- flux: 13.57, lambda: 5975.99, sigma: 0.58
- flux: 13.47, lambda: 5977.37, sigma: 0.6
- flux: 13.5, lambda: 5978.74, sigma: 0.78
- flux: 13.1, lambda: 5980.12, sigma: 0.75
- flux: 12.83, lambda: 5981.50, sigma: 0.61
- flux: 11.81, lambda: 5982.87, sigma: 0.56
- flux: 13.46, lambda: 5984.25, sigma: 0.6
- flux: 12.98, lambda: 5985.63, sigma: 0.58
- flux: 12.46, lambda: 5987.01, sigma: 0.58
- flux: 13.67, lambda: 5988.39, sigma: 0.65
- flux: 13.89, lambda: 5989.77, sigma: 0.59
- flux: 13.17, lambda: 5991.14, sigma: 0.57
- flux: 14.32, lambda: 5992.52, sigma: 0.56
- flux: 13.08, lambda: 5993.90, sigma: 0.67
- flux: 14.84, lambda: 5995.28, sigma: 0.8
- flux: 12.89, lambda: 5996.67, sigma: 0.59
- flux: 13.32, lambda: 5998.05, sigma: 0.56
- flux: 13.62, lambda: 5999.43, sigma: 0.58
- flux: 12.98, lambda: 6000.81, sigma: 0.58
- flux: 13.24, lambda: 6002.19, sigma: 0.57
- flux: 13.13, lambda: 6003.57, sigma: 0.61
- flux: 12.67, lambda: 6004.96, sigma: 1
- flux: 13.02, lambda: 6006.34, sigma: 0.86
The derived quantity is 13.83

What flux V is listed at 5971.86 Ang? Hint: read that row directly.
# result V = 13.27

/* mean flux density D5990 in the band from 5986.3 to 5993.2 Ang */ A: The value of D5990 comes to 13.5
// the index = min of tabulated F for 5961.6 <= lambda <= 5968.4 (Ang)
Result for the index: 12.75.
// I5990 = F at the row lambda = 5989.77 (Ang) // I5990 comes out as 13.89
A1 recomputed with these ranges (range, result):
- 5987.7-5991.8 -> 13.89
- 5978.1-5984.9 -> 13.5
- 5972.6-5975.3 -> 13.44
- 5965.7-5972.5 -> 13.74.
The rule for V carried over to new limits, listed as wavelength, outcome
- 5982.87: 11.81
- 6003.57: 13.13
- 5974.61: 13.44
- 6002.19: 13.24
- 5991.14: 13.17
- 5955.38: 13.46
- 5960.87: 13.7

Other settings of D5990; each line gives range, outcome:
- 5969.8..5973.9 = 12.9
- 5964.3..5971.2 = 13.4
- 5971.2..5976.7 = 13.3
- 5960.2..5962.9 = 13.2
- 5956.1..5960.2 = 13.2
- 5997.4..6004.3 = 13.3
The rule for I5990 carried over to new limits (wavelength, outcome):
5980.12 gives 13.1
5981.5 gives 12.83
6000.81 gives 12.98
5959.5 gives 13.57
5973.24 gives 12.89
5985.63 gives 12.98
